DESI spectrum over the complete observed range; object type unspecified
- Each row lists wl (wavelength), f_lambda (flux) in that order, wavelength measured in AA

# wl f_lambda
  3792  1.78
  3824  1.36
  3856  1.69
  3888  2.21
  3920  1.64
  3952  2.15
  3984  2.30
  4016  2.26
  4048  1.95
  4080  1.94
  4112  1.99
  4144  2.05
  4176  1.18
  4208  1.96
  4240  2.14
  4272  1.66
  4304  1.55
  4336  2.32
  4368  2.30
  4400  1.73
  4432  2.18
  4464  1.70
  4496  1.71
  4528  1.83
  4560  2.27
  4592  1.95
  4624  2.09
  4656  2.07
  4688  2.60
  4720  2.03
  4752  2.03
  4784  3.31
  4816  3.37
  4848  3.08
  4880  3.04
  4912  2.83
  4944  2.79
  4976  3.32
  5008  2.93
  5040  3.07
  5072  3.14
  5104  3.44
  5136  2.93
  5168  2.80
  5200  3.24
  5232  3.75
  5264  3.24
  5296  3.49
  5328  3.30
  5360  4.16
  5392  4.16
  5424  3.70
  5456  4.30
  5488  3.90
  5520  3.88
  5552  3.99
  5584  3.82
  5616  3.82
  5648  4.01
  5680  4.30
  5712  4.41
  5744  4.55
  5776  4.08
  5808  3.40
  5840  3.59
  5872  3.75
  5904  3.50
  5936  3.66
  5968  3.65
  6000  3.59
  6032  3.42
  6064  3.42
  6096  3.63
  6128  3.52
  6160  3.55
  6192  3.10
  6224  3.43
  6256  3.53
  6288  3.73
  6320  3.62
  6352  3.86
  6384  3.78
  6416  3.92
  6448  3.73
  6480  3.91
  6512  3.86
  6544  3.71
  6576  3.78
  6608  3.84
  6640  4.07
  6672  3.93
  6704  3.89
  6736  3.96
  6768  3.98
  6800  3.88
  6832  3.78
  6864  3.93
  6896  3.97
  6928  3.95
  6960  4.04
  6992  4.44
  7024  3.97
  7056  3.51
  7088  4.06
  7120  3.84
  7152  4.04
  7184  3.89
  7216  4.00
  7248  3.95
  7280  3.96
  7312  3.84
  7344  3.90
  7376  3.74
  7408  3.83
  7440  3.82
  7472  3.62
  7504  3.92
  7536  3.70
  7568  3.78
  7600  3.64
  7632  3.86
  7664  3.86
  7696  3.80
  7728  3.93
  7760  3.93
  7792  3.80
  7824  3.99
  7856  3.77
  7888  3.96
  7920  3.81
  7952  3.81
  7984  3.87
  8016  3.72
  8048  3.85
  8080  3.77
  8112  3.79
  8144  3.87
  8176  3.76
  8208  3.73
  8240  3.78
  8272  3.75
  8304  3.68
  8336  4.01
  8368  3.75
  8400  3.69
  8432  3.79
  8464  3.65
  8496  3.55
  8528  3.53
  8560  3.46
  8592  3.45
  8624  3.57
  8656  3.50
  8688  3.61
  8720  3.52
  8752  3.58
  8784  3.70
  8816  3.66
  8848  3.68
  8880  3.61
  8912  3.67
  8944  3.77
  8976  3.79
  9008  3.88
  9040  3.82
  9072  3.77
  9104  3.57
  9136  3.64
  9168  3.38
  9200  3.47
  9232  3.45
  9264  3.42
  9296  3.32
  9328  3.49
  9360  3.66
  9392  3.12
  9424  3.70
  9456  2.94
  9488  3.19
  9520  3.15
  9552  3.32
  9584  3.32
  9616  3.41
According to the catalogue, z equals 0.197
